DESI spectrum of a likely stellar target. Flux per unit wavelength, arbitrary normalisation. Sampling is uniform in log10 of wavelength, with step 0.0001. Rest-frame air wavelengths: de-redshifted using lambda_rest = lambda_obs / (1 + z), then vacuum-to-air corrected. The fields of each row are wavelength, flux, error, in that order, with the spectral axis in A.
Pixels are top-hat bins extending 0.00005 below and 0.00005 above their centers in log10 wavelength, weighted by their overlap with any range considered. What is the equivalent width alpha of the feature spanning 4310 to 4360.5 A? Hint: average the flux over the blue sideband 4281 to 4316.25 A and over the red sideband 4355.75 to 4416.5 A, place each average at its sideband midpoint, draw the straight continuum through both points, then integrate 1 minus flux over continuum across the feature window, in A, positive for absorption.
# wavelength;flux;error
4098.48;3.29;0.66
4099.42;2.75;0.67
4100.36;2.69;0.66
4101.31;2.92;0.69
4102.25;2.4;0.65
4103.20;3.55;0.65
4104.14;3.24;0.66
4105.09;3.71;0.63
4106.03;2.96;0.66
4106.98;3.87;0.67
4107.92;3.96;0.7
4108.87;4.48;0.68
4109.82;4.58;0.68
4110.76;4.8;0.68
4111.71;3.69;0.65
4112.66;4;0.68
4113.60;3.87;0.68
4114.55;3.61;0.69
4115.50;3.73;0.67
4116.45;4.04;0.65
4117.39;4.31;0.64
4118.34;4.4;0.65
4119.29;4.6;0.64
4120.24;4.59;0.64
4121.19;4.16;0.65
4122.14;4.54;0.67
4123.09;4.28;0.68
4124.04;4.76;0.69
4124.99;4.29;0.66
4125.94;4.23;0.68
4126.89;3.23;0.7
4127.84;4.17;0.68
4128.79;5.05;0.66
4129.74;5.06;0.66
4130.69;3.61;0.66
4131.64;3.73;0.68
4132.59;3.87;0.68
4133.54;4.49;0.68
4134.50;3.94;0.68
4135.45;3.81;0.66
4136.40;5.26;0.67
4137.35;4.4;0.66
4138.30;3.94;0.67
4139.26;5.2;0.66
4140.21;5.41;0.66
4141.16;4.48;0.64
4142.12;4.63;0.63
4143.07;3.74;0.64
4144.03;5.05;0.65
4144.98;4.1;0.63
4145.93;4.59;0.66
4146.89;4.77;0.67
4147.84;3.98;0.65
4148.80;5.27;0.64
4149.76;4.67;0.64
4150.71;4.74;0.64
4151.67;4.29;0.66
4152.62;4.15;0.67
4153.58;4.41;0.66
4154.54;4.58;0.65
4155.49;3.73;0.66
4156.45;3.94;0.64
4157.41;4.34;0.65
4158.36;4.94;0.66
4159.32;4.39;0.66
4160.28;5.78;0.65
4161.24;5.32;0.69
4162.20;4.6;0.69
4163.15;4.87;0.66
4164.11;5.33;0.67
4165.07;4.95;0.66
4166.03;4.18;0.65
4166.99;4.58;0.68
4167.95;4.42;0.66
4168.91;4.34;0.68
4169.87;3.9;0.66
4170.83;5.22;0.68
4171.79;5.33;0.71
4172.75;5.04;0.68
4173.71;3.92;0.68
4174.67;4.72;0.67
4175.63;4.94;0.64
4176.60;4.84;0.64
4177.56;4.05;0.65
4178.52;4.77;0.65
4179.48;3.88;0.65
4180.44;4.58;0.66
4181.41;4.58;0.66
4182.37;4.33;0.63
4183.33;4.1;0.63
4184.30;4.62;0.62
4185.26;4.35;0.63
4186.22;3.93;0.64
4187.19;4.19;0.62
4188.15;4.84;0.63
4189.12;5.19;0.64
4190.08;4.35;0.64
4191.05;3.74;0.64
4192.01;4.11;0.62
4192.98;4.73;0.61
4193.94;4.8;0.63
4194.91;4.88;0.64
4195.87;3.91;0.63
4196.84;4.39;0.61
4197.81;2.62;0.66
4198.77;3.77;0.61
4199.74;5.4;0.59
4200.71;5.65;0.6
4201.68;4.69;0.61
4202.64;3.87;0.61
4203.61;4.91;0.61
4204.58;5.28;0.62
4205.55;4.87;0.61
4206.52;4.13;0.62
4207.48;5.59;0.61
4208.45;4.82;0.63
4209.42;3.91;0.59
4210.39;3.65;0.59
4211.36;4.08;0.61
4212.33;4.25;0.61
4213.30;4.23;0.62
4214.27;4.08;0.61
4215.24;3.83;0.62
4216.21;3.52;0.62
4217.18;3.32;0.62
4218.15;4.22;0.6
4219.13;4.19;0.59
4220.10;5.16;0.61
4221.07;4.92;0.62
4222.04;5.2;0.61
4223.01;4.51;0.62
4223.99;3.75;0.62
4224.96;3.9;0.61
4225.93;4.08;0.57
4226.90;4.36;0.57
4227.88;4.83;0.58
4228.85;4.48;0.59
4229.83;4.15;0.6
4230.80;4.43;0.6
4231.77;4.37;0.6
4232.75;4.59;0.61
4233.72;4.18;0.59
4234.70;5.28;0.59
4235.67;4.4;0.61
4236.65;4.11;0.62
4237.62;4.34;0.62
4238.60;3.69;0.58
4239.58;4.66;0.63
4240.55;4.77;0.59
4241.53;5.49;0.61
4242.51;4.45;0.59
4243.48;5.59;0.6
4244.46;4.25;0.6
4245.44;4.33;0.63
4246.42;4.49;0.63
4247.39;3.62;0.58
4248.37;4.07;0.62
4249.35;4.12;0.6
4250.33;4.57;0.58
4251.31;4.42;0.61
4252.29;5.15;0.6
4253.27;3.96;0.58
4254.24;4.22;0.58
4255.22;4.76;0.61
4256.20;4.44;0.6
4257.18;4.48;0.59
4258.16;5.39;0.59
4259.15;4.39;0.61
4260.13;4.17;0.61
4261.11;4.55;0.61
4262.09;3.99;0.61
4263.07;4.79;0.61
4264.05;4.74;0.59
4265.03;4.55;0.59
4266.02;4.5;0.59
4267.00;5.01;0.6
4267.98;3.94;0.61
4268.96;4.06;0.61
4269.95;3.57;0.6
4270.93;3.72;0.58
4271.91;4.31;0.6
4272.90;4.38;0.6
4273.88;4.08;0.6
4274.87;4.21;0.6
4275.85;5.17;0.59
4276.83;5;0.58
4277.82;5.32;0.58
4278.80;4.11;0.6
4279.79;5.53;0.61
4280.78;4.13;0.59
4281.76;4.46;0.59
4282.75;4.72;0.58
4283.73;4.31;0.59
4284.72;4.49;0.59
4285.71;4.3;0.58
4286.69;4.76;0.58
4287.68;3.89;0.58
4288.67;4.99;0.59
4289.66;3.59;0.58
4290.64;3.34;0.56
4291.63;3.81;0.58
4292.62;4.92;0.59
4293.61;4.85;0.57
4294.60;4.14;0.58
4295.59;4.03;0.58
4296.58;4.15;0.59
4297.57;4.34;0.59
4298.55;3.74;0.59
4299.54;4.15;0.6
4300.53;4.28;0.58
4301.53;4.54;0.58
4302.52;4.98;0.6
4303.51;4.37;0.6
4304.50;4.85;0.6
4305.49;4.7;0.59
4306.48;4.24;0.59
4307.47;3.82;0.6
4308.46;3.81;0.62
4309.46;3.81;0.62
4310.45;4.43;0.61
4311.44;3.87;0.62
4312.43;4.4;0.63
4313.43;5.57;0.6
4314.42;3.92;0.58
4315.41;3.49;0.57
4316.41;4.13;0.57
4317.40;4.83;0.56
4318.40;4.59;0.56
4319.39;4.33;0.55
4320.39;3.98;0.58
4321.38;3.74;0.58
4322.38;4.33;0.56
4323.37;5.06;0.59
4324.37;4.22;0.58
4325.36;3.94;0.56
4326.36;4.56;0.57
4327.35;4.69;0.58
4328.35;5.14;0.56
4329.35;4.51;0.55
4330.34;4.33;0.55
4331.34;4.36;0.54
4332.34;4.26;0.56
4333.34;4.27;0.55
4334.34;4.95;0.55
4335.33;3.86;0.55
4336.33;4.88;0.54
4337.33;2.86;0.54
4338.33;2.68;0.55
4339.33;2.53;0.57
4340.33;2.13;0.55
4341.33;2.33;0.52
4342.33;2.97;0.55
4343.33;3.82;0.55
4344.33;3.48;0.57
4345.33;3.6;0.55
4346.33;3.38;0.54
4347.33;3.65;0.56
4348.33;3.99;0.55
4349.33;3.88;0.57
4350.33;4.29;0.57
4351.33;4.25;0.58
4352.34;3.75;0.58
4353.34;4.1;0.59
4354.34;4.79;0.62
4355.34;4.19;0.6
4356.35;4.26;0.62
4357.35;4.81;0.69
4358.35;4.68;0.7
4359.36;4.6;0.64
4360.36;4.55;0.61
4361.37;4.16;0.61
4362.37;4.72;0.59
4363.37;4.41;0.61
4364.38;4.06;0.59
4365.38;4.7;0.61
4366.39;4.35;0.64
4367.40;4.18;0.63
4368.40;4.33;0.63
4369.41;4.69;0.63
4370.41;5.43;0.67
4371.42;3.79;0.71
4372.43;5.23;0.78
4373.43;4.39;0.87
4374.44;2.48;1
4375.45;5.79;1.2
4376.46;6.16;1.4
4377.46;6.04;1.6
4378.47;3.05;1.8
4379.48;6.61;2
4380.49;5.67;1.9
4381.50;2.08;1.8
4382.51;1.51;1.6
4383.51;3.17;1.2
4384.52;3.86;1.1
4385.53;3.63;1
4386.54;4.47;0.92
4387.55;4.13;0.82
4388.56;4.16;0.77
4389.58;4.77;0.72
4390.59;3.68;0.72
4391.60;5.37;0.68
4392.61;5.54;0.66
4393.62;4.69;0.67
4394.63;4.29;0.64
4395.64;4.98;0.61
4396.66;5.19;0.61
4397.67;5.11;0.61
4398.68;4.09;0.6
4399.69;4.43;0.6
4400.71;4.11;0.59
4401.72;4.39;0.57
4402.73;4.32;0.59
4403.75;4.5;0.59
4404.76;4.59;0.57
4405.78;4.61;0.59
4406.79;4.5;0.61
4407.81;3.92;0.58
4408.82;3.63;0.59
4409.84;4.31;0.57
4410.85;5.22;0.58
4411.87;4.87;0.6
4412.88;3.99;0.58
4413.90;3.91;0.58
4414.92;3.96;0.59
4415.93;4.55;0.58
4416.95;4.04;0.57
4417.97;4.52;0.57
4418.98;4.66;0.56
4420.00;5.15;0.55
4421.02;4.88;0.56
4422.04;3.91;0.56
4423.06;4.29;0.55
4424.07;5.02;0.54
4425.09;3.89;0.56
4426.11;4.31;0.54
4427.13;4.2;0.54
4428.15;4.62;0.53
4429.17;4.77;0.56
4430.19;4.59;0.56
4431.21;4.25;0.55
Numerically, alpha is 3.1 A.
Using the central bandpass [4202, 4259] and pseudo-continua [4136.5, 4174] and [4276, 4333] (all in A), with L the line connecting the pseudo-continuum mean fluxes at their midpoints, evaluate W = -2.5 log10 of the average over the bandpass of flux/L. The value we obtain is 0.02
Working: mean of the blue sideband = 4.61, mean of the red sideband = 4.38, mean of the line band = 4.43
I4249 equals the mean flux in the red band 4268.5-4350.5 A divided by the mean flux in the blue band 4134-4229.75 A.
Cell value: 0.93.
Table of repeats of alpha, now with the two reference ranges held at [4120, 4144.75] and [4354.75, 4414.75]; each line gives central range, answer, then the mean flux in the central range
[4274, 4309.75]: 0.20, 4.38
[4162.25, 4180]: -0.98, 4.63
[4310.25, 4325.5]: 0.37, 4.31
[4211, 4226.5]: 0.67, 4.21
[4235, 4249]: -0.18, 4.46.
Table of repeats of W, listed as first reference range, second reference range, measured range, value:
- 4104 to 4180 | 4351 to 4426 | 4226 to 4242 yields -0.02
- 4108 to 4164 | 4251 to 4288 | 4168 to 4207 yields -0.01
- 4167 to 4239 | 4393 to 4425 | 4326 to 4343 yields 0.16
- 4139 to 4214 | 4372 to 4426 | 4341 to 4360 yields 0.13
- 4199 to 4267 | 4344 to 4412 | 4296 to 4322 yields 0.04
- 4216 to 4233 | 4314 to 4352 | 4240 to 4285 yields -0.07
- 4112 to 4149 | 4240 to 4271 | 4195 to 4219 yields 0.03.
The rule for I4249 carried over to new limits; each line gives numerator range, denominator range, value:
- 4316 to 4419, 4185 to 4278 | 0.96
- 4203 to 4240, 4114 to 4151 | 1.00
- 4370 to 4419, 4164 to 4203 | 0.98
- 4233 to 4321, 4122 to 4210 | 0.98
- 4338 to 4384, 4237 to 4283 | 0.91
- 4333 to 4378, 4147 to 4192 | 0.91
